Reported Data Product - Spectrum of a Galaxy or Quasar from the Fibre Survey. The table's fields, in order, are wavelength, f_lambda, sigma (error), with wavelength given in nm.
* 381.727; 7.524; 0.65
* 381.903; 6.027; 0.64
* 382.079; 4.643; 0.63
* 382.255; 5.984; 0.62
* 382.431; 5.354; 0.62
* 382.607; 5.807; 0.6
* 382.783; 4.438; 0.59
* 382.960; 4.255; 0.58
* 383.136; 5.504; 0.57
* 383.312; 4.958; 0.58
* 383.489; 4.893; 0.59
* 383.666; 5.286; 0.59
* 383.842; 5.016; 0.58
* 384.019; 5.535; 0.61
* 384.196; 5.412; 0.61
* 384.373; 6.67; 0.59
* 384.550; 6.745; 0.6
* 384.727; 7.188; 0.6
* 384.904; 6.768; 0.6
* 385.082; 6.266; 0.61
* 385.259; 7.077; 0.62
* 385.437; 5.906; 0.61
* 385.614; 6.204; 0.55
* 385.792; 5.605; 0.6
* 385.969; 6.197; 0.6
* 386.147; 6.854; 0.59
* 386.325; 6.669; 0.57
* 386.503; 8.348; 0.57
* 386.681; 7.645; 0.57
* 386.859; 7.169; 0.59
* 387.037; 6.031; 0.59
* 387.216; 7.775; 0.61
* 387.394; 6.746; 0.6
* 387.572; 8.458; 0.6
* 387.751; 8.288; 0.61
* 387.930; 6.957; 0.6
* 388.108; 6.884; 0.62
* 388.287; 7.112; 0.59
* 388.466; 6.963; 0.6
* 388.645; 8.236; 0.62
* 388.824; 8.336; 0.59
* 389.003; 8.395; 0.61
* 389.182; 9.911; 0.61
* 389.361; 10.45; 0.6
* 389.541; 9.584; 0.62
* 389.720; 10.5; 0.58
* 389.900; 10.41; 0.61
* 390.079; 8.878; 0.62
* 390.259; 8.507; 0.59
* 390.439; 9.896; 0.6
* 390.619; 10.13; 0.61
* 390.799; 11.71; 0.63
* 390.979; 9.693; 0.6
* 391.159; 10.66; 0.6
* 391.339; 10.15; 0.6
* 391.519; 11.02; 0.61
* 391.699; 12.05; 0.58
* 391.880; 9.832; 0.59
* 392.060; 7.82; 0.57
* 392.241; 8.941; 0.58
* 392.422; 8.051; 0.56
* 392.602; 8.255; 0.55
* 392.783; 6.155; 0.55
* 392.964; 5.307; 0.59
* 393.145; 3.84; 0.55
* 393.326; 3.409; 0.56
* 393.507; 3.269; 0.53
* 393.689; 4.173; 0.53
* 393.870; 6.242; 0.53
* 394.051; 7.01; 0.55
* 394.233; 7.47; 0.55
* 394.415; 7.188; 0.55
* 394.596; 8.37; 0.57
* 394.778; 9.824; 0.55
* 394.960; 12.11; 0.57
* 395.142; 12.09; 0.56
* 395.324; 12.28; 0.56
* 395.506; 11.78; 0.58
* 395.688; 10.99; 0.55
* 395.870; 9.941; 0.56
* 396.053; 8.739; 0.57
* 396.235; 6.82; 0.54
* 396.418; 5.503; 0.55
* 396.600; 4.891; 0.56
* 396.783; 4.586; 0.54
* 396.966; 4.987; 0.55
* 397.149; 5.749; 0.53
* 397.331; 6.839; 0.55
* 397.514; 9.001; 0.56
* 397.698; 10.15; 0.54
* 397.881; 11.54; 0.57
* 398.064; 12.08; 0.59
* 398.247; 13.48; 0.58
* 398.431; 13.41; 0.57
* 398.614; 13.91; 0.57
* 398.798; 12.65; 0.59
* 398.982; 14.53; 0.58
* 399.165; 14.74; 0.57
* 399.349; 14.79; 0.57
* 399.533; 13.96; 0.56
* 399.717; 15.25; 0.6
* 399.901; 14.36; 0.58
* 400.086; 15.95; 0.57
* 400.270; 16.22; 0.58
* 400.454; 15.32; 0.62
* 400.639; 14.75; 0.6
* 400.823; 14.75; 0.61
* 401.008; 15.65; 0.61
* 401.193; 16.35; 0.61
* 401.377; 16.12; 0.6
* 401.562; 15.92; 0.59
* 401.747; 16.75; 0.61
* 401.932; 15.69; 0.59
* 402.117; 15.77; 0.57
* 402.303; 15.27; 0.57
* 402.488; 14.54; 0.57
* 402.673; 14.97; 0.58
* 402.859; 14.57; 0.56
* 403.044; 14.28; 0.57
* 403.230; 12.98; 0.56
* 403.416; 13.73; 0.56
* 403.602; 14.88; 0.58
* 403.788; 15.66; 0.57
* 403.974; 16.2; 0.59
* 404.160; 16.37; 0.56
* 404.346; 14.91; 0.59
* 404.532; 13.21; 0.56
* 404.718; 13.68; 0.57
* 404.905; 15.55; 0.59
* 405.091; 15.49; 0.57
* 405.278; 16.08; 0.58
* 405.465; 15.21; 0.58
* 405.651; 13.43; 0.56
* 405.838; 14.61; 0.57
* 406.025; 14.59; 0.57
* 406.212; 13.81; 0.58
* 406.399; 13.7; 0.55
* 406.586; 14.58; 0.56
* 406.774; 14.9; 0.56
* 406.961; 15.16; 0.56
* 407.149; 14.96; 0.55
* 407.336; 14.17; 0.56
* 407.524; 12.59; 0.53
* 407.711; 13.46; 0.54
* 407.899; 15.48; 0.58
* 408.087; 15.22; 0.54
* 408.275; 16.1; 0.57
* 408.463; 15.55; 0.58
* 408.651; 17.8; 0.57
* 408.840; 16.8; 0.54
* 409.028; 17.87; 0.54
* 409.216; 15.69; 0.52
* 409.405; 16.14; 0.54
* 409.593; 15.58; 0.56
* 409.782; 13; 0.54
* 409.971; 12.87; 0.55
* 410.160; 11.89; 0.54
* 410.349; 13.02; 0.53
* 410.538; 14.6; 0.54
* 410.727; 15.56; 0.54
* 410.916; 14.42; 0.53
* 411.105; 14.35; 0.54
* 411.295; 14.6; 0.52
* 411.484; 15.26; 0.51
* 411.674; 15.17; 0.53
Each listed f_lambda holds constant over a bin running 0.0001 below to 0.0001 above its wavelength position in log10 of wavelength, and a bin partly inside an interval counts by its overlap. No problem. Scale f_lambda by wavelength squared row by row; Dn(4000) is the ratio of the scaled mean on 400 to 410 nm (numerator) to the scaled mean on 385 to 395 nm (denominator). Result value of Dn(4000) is 2.05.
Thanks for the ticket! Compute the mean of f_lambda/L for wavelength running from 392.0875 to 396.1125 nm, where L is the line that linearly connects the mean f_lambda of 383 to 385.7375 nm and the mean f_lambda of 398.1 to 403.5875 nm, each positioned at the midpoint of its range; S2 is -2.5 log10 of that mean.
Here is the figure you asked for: 0.38 mag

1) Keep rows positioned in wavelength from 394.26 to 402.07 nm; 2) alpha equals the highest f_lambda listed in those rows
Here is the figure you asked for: 16.75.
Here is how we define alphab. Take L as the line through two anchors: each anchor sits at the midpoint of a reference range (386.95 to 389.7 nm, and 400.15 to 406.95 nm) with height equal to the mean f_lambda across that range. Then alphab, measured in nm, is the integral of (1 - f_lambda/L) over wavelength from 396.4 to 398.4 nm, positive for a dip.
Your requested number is 0.65 nm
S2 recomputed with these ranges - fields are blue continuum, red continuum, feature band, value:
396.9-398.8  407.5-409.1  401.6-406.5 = -0.105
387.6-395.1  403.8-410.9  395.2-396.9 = 0.210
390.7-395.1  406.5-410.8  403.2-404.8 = -0.143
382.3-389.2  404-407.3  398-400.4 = -0.181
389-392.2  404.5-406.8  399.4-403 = -0.164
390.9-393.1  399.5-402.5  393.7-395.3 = 0.234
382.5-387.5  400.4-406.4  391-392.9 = 0.025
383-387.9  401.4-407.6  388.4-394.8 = 0.082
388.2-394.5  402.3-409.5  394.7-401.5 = -0.030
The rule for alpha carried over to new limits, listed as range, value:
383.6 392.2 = 12.05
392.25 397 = 12.28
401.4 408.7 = 17.8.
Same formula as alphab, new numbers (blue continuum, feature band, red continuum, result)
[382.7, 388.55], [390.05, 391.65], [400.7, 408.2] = -0.253 nm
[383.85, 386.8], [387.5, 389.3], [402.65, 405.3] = -0.020 nm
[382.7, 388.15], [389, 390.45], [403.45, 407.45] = -0.265 nm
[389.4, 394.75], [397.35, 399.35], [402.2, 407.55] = -0.178 nm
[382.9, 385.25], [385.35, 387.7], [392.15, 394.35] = -0.425 nm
